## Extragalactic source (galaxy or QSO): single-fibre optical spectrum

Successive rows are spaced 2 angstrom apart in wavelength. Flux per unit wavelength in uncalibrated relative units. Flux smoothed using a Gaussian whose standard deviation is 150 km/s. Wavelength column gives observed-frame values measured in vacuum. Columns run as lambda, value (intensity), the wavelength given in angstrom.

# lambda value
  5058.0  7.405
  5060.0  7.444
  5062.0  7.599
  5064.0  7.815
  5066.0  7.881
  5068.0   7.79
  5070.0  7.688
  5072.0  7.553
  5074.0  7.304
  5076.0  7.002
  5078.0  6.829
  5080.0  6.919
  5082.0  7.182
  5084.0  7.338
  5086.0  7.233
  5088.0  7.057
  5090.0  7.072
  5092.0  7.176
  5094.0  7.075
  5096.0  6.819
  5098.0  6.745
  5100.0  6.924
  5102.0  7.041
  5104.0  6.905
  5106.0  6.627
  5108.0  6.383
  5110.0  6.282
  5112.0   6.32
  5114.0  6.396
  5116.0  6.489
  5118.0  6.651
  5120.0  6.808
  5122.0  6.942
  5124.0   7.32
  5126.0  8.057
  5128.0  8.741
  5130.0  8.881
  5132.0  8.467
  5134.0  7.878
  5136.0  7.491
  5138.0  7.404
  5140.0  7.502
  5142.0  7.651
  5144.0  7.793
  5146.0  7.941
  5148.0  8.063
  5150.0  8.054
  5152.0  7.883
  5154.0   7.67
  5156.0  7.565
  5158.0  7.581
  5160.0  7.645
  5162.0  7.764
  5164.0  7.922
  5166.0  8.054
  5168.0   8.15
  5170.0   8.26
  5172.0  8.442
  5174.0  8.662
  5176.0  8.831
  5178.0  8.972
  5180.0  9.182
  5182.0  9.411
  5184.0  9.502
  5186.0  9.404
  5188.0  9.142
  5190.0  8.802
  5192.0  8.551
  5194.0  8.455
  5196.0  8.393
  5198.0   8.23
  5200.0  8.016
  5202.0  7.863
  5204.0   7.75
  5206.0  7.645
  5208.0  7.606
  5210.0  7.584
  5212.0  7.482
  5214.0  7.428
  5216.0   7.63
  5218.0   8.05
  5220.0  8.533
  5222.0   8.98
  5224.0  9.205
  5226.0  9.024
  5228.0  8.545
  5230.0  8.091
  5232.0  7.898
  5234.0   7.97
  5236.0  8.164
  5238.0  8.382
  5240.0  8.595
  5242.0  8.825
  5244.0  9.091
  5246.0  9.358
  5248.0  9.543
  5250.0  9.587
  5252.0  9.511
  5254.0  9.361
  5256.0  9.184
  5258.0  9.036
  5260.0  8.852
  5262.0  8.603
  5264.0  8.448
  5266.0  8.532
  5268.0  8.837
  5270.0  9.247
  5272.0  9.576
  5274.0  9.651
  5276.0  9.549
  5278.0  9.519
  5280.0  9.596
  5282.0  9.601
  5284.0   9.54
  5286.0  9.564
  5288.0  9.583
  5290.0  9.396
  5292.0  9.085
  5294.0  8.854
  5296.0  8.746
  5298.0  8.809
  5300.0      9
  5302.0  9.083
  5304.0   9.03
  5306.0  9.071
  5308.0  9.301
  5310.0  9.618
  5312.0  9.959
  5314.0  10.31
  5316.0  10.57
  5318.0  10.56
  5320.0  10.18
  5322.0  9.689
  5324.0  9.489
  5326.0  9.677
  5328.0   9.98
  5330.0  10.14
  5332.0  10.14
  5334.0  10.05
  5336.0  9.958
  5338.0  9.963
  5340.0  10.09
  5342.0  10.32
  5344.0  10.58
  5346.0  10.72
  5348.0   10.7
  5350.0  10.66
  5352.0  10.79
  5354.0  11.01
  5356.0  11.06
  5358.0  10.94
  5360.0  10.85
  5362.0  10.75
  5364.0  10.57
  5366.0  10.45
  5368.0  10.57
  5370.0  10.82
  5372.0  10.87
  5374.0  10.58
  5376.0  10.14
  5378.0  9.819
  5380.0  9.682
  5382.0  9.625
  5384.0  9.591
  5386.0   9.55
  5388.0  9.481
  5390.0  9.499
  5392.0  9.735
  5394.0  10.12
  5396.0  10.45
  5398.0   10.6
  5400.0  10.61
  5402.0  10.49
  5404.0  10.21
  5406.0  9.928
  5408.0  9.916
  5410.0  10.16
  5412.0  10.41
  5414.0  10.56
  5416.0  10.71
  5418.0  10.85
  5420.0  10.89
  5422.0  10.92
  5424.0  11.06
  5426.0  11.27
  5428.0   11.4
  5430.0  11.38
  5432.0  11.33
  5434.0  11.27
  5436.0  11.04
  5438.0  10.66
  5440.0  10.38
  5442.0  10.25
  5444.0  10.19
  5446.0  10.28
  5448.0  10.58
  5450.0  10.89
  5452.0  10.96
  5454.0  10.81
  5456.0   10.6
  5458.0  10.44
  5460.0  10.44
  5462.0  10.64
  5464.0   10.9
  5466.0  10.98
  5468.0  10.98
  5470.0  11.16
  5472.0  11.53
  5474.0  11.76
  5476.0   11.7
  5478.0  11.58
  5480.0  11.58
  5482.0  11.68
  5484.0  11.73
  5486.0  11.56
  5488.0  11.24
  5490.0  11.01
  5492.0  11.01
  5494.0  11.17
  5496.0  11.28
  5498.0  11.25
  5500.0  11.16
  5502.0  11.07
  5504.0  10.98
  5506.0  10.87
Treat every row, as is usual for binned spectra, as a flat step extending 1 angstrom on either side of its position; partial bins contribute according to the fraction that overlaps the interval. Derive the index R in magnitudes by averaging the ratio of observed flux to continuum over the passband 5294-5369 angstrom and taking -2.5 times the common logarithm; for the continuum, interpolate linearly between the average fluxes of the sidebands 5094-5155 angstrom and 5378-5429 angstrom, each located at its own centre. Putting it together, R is -0.06 mag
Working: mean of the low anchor 7.33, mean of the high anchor 10.3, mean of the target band 10.1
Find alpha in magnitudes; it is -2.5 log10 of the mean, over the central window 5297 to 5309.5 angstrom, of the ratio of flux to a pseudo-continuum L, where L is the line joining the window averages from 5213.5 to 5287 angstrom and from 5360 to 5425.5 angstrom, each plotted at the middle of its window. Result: 0.04 mag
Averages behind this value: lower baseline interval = 8.9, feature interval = 9.07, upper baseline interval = 10.3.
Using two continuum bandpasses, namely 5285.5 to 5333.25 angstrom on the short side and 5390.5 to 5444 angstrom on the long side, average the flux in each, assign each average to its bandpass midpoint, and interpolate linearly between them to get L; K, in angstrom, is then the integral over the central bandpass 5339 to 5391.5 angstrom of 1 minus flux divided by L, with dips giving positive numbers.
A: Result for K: -1.3 angstrom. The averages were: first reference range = 9.58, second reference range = 10.6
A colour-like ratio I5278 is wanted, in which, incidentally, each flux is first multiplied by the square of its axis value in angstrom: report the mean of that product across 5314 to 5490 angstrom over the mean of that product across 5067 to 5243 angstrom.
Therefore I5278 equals 1.5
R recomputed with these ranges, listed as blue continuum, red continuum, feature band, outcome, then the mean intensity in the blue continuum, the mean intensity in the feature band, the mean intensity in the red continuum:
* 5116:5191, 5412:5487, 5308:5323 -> -0.04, 8.1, 10.1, 11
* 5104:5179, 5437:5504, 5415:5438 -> -0.05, 7.65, 11.1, 11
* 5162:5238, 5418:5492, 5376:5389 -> 0.07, 8.37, 9.66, 11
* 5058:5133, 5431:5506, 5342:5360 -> -0.10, 7.21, 10.8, 11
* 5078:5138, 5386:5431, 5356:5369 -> -0.08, 7.14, 10.7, 10.5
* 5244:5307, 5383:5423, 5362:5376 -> -0.07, 9.2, 10.6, 10.2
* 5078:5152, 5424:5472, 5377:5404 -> 0.03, 7.27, 9.95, 10.8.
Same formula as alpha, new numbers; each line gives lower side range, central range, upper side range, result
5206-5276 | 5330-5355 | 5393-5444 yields -0.06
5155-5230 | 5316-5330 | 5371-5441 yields -0.04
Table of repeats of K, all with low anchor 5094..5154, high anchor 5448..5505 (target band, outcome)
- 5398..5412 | 0.1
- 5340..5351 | -0.9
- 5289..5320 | -0.6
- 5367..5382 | -0.4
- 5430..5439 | -0.4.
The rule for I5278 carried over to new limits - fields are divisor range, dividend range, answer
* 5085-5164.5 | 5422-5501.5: 1.71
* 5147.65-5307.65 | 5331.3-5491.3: 1.32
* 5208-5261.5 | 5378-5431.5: 1.28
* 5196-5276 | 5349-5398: 1.27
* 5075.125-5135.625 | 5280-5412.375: 1.54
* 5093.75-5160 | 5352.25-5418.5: 1.55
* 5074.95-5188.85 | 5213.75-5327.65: 1.26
